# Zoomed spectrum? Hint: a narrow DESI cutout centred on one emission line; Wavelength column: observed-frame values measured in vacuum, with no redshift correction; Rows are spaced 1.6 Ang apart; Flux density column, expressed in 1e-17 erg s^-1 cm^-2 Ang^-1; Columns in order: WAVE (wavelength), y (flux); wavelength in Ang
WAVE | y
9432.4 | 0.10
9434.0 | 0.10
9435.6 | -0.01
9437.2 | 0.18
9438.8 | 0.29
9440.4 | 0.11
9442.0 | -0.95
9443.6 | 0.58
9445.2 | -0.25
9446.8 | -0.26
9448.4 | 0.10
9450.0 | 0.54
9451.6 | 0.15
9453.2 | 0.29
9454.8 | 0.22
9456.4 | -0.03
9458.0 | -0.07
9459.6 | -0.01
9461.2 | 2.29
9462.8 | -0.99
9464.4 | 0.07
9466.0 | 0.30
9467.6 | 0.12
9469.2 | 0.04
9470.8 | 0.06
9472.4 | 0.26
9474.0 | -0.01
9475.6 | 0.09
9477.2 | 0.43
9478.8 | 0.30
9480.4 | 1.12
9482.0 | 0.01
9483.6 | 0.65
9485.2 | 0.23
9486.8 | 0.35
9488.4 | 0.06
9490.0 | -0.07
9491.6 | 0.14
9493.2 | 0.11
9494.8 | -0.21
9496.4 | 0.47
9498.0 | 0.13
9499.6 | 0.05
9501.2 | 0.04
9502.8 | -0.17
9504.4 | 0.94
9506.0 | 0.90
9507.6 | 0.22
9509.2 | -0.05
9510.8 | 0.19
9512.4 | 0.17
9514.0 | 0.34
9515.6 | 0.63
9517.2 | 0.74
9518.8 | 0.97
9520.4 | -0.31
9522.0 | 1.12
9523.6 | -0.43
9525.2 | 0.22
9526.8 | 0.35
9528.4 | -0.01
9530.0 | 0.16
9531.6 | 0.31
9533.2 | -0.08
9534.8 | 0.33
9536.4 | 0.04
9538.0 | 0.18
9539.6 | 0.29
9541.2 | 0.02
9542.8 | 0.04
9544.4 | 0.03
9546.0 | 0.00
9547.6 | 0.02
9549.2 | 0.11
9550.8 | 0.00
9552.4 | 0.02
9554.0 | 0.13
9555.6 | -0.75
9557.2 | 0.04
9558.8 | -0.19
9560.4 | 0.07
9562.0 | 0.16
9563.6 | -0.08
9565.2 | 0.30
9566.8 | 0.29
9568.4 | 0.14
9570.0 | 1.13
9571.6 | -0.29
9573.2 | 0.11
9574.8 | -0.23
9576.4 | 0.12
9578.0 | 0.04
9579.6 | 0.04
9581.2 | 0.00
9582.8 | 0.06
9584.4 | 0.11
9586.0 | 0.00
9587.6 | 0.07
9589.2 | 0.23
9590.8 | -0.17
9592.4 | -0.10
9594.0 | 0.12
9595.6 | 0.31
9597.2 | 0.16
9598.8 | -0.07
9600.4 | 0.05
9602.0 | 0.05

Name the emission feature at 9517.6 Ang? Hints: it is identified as Hbeta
